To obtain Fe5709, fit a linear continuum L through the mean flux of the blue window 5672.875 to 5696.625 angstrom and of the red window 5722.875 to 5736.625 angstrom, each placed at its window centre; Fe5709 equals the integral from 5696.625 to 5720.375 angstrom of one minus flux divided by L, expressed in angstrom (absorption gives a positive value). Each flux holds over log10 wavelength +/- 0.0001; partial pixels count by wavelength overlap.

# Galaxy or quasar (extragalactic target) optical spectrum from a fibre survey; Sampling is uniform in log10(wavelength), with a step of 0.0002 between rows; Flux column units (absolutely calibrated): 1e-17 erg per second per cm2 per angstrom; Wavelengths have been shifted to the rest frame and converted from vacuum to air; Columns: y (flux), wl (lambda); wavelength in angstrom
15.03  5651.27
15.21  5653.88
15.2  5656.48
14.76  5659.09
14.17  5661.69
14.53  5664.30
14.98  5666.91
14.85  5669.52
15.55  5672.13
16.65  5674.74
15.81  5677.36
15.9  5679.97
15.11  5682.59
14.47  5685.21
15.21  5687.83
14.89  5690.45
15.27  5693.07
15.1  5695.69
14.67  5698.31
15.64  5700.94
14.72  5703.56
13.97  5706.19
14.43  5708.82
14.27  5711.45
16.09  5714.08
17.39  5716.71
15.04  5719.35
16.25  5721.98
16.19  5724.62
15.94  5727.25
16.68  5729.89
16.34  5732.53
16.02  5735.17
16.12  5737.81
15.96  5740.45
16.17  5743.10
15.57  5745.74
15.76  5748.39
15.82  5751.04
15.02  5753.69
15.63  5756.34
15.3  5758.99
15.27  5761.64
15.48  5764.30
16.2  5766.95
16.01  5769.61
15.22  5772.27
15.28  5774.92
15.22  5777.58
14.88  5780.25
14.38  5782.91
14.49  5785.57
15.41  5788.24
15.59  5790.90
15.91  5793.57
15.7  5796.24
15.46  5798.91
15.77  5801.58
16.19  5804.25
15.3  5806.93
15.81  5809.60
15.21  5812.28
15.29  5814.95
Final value 1.0 angstrom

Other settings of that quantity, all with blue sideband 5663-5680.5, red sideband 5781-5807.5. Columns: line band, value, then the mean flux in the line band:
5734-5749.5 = -0.5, 15.9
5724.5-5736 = -0.6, 16.3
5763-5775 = -0.2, 15.7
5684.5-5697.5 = 0.4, 15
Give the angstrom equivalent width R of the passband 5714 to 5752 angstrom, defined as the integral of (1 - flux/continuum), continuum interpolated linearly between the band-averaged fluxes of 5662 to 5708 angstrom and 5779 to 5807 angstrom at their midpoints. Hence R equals -2.2 angstrom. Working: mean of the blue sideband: 15.1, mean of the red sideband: 15.4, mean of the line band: 16.1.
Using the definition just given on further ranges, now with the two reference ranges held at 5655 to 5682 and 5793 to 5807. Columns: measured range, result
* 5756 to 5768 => 0.0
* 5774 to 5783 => 0.4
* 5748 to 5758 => 0.0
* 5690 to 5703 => 0.2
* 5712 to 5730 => -0.8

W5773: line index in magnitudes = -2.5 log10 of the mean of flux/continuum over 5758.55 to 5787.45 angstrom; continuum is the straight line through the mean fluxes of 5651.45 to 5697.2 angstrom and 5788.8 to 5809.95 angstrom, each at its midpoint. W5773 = 0.02 mag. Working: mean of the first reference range 15.2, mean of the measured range 15.2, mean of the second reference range 15.7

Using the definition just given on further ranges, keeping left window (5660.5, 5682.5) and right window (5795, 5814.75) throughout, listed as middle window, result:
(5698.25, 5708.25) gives 0.046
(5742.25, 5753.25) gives -0.019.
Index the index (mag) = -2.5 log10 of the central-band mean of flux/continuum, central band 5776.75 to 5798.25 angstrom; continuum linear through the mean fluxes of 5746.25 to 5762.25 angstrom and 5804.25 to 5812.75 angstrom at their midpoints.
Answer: 0.024 mag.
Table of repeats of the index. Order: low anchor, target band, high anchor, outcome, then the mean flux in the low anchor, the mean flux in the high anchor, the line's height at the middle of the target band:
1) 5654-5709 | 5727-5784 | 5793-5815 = -0.017 mag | 15.1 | 15.6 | 15.4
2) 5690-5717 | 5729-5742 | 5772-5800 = -0.075 mag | 15.1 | 15.2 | 15.1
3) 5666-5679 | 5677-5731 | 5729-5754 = 0.028 mag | 15.6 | 16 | 15.8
